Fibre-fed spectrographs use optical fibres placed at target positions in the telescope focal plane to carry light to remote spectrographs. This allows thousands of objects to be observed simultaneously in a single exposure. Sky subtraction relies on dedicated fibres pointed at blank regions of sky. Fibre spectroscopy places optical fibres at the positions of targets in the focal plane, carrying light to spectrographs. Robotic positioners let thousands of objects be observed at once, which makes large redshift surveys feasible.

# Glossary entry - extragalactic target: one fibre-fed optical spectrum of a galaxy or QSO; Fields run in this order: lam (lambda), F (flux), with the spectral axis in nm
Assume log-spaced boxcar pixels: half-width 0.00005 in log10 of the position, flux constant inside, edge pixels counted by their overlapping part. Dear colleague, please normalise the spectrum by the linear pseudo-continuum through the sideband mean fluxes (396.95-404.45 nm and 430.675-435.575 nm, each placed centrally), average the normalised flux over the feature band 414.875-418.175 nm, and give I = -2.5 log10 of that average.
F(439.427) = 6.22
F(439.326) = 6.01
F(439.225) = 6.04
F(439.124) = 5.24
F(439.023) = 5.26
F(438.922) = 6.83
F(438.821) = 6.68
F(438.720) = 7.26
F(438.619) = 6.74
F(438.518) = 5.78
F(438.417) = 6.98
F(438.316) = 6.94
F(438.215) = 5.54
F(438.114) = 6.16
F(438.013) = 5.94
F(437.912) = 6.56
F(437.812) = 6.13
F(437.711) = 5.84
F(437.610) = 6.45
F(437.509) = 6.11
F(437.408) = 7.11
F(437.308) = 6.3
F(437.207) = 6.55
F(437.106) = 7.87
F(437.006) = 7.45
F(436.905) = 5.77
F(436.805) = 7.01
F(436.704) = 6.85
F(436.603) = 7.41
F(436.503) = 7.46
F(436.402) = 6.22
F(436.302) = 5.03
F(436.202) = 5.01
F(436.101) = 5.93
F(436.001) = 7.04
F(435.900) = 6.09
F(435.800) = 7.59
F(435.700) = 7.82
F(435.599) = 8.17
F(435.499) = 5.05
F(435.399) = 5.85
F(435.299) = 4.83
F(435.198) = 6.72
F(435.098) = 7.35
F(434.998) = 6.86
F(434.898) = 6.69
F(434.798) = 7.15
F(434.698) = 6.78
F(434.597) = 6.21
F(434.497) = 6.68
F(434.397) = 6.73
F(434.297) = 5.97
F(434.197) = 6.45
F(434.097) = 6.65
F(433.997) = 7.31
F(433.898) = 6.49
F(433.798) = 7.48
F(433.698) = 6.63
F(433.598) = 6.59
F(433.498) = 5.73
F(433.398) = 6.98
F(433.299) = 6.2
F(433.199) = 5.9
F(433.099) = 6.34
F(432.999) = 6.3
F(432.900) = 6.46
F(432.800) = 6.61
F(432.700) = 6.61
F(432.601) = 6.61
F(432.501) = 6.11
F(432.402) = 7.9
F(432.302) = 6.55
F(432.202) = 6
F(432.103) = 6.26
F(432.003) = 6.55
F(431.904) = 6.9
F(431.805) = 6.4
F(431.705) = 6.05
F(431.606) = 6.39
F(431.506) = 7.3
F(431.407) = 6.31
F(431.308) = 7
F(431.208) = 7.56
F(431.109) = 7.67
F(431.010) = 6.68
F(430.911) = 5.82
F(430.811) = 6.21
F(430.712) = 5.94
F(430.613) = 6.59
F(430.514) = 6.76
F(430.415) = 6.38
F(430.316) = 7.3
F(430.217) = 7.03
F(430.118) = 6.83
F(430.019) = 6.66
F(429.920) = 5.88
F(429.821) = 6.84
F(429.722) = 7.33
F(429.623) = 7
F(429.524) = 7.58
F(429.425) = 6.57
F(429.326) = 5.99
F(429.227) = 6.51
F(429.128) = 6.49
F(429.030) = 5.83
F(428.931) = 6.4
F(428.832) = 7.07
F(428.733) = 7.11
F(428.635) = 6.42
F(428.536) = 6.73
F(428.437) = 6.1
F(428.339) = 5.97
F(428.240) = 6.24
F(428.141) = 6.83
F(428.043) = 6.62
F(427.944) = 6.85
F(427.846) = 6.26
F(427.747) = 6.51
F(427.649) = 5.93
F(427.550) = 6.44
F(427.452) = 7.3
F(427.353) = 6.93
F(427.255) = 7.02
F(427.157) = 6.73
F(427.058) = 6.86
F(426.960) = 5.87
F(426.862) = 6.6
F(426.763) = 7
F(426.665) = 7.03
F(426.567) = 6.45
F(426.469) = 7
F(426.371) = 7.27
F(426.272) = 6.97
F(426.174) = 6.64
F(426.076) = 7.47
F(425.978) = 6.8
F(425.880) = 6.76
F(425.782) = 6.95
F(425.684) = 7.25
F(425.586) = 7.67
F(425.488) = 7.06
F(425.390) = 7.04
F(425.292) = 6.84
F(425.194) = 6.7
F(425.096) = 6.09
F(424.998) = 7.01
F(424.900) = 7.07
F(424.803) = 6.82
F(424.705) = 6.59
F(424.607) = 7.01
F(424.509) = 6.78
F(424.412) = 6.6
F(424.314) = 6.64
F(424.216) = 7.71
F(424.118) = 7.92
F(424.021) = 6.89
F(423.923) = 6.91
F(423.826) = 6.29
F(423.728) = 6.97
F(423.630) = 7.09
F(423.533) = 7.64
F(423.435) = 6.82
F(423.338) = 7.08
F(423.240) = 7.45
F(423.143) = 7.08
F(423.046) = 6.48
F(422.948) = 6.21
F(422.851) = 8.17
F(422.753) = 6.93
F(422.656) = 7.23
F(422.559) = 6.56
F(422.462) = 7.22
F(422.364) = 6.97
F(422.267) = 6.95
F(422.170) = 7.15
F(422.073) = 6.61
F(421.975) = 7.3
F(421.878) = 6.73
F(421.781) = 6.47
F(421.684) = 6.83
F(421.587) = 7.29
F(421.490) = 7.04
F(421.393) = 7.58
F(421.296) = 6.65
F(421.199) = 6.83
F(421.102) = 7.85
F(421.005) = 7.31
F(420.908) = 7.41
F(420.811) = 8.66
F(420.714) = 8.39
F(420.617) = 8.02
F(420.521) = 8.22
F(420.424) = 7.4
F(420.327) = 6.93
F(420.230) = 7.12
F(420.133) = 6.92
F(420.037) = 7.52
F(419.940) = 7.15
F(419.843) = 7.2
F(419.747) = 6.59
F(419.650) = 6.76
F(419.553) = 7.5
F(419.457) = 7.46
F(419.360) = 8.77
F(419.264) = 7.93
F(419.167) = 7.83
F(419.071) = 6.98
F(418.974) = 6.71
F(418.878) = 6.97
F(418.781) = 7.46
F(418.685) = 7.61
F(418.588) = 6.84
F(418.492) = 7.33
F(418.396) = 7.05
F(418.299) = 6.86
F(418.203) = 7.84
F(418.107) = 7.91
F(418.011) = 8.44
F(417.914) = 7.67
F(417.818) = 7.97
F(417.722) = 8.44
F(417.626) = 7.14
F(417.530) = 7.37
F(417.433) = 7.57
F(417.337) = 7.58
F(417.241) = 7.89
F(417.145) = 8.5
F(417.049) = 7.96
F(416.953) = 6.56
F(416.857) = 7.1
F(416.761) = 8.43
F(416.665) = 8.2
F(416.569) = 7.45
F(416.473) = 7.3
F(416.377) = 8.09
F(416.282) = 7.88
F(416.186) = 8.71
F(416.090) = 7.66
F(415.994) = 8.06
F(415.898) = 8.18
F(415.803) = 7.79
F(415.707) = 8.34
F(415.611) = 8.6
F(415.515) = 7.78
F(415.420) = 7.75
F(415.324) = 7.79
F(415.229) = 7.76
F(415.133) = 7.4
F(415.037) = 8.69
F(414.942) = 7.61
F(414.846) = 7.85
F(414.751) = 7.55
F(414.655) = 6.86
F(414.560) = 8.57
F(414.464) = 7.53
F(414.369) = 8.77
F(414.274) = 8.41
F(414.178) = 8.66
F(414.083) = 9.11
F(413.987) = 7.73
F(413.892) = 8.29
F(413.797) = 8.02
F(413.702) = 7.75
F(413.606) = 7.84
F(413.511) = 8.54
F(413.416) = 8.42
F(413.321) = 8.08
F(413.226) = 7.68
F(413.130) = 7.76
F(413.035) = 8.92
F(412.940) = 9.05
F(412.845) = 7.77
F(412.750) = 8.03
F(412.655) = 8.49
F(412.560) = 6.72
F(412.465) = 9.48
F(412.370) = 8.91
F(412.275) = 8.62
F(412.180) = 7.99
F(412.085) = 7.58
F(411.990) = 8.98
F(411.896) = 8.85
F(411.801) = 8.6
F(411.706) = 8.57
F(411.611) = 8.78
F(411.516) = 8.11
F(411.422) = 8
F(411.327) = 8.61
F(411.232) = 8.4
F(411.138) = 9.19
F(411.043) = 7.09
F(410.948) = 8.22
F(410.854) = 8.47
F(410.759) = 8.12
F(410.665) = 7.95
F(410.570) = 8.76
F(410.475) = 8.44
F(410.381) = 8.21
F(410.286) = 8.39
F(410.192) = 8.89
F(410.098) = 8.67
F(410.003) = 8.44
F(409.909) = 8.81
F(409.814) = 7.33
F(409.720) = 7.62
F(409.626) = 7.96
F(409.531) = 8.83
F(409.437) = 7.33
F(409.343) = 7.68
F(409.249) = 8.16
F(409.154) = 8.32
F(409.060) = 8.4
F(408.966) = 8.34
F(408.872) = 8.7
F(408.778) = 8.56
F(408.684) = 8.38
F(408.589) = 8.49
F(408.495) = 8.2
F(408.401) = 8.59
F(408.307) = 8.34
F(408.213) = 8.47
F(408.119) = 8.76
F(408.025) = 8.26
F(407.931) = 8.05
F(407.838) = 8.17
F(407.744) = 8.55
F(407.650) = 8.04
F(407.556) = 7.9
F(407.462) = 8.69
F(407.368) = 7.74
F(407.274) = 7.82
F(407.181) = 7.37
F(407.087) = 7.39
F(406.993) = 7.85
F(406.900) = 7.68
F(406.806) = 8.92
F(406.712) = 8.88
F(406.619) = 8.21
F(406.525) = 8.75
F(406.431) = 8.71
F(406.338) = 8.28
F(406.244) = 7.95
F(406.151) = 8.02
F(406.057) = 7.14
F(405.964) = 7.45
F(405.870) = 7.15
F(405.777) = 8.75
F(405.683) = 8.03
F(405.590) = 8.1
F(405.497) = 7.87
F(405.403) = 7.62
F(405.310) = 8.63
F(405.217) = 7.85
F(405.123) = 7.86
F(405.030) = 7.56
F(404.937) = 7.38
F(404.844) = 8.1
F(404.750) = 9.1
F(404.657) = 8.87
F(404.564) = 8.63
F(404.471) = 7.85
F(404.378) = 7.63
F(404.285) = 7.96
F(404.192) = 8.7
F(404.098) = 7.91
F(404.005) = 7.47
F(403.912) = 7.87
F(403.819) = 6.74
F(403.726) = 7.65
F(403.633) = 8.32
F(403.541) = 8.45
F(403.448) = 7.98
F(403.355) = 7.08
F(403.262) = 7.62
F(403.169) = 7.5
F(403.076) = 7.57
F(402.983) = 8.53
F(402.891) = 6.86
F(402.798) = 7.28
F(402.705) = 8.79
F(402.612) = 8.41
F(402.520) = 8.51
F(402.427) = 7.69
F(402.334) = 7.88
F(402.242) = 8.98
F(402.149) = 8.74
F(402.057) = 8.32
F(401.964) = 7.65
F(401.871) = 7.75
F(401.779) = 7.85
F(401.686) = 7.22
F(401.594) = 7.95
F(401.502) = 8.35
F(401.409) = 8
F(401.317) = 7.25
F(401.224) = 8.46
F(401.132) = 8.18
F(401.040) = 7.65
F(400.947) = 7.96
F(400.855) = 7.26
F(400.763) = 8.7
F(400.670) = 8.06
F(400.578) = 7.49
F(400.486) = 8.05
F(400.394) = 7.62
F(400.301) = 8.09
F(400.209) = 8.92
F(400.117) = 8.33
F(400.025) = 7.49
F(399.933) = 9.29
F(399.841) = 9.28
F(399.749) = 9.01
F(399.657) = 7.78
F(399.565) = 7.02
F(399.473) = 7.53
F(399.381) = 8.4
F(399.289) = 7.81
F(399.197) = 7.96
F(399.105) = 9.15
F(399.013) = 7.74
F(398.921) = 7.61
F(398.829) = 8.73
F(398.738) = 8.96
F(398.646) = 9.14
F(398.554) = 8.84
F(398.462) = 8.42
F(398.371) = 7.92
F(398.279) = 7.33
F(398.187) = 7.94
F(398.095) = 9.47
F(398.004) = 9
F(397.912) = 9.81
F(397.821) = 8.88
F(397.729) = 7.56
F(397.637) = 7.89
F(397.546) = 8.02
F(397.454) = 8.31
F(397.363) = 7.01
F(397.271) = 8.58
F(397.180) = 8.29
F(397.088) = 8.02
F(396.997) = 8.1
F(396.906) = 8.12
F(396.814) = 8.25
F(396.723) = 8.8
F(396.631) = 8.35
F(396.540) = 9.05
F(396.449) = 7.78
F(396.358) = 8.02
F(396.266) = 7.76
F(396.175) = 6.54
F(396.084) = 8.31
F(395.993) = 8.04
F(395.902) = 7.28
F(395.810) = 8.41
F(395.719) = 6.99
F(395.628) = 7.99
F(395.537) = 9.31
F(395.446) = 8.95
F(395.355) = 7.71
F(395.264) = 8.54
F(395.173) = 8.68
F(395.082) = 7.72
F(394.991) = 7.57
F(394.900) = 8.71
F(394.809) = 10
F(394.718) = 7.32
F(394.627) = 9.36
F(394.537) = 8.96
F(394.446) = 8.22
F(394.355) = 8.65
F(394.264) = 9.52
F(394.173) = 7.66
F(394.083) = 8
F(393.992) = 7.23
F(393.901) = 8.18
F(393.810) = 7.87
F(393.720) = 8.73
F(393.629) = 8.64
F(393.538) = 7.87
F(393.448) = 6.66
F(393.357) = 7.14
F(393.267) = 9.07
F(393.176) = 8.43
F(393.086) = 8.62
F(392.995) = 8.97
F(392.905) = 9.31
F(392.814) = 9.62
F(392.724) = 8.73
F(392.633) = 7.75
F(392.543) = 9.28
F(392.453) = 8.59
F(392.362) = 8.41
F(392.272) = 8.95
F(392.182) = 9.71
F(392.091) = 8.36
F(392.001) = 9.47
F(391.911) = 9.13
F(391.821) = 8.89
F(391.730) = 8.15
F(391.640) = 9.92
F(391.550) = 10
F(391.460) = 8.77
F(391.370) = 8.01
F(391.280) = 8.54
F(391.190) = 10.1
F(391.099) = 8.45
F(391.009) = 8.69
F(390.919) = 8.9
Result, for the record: -0.077 mag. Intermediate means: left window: 8.09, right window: 6.54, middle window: 7.87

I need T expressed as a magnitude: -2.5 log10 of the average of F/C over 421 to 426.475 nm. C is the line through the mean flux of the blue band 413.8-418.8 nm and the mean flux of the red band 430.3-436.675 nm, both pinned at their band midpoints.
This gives 0.04 mag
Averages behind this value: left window 7.85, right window 6.57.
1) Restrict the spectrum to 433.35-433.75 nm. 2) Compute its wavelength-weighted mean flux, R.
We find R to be 6.47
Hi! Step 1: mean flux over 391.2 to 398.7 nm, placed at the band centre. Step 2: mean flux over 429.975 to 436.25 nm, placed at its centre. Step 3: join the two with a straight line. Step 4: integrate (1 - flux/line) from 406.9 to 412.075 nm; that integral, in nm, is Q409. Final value -0.36 nm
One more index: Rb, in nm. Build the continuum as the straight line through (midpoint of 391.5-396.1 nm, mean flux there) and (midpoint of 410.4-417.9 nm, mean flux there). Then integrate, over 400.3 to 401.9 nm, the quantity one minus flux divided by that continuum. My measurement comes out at 0.092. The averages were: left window 8.5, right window 8.1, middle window 7.88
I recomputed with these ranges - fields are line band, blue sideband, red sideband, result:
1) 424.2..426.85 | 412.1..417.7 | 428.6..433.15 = 0.027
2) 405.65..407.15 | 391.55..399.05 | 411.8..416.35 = 0.025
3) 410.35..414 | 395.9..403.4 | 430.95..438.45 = -0.099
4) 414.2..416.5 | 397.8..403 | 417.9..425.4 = -0.068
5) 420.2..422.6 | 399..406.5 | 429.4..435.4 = -0.019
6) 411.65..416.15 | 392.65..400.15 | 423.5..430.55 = -0.101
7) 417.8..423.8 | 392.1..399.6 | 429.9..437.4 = -0.014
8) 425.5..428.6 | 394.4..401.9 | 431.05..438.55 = 0.027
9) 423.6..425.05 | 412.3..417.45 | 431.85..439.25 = 0.059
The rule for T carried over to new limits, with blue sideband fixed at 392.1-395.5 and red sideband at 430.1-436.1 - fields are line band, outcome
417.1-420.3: -0.03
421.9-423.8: 0.01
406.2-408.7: -0.06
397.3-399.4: -0.01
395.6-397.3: 0.04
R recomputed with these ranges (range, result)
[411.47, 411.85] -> 8.5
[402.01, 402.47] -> 8.33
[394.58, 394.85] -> 8.9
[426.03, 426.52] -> 7.06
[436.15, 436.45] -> 5.42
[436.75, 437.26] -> 6.92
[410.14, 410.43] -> 8.53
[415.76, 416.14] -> 7.93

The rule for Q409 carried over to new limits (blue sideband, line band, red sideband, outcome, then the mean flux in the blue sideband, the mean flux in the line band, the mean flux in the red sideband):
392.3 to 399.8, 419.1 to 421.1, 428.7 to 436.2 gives -0.10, 8.29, 7.56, 6.61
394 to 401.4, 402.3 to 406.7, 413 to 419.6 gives 0.06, 8.23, 7.97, 7.84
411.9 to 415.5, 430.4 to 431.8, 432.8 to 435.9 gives 0.04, 8.14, 6.62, 6.59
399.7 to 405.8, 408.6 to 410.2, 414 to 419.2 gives -0.07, 8.03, 8.25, 7.78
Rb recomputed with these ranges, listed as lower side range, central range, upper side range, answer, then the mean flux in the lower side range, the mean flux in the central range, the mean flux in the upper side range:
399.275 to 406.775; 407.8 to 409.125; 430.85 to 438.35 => -0.109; 8.02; 8.41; 6.56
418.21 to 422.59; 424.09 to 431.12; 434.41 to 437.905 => 0.217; 7.27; 6.74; 6.57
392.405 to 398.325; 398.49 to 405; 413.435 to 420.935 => 0.056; 8.3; 8.07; 7.75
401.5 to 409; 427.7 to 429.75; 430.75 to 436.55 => 0.069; 8.06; 6.58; 6.55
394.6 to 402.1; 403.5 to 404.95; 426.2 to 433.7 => -0.031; 8.18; 8.05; 6.61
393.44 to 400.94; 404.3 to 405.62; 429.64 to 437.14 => -0.031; 8.23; 8.07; 6.61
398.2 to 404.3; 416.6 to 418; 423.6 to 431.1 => -0.099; 8.04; 7.75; 6.74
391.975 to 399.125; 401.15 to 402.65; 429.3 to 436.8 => 0.000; 8.36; 8.07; 6.61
